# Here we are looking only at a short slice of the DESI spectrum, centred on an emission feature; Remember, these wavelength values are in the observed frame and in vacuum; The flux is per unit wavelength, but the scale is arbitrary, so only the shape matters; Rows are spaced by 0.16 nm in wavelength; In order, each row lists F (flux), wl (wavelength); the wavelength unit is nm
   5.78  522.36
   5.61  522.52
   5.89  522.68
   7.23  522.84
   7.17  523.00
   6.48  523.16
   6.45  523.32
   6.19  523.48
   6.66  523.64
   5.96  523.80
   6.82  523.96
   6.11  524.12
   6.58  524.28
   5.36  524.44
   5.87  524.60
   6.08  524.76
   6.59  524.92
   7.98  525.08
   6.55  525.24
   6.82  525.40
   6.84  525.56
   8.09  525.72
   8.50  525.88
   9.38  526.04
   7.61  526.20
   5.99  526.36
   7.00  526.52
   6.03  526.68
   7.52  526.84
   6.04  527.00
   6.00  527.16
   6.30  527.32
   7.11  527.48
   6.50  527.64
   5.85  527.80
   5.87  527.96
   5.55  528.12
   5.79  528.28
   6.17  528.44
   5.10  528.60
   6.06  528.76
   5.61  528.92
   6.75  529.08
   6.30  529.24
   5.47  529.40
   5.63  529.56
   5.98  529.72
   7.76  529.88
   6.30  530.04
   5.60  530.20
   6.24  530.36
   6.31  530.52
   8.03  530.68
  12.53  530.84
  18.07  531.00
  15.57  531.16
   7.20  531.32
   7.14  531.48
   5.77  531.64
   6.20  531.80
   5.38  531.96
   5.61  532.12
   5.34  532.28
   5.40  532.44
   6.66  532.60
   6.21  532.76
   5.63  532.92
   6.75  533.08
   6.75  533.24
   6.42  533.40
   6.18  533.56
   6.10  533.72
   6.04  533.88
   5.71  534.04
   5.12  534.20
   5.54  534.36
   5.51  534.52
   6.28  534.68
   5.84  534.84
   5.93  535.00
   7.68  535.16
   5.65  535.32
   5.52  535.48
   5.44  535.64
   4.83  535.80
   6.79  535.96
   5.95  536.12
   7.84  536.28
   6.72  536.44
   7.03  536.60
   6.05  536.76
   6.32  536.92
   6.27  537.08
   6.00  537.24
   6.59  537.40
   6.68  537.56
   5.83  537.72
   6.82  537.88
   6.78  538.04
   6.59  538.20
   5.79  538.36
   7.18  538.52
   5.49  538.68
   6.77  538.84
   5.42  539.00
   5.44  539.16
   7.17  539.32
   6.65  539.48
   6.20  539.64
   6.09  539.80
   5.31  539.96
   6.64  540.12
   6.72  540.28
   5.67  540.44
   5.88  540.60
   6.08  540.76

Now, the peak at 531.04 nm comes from [O III]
